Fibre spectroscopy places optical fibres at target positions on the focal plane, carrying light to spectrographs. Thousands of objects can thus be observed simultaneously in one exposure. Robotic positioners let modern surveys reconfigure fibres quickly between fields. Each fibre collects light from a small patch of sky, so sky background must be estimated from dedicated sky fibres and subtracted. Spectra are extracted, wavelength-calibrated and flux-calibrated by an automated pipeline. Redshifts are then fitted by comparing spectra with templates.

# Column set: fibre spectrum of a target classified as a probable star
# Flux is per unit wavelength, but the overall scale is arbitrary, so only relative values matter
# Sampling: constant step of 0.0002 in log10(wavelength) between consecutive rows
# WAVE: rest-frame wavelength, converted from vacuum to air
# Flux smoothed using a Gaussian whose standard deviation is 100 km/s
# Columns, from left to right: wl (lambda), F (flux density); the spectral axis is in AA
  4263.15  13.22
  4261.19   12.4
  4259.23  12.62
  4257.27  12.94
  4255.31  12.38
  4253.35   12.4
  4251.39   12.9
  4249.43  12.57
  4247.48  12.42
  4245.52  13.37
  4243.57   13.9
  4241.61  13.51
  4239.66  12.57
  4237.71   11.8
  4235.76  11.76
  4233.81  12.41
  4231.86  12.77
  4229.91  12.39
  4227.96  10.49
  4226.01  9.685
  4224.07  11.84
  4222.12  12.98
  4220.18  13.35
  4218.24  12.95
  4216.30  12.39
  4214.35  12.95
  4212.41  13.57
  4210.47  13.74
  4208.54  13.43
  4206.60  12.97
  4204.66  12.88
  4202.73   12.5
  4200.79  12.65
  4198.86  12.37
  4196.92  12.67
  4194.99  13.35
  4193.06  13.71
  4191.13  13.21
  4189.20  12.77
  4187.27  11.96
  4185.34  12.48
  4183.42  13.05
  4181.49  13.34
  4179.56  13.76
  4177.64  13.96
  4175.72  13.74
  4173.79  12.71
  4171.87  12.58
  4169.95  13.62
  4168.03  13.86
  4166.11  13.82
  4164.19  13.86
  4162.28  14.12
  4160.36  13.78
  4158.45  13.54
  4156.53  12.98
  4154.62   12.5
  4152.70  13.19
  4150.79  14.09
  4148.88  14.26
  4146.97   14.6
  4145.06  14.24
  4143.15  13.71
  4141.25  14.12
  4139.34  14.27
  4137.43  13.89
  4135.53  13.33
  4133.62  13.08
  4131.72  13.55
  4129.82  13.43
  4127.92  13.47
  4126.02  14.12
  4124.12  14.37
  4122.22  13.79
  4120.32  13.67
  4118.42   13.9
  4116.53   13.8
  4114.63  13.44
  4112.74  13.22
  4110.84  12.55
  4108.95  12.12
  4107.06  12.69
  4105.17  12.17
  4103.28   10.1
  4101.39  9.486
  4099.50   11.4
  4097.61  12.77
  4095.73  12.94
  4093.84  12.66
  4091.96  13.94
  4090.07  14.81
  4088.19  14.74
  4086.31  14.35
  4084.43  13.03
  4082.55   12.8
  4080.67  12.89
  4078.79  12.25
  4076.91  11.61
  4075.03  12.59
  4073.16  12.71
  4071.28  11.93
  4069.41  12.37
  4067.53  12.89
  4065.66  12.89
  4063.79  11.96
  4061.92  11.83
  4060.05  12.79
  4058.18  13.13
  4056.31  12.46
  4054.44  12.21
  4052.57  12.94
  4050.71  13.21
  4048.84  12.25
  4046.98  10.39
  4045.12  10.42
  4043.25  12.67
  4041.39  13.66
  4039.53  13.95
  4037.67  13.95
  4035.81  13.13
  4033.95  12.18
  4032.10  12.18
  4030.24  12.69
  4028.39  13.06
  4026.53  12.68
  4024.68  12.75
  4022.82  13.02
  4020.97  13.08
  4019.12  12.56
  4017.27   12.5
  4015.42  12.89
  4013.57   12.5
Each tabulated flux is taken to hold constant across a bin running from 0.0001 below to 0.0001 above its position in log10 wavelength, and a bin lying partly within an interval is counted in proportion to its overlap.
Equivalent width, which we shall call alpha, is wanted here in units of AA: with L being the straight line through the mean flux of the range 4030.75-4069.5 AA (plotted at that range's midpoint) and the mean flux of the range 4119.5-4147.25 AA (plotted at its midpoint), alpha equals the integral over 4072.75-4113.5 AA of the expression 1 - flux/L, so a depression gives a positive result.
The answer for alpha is 1.78 AA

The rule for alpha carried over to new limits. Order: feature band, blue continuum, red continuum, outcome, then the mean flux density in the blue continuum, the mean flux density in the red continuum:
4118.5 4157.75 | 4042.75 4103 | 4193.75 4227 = -3.5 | 12.5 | 12.7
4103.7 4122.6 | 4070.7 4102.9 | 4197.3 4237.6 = -0.5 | 12.7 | 12.5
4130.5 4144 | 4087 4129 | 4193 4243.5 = -0.8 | 13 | 12.6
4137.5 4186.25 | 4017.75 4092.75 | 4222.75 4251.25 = -4.4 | 12.8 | 12.3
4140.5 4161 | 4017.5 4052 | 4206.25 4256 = -1.8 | 12.7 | 12.6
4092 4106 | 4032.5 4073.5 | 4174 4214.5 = 1.0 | 12.5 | 13.1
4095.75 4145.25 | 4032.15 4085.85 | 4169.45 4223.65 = -1.2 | 12.5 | 13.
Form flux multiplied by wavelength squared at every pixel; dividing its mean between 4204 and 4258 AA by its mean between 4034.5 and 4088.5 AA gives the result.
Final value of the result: 1.08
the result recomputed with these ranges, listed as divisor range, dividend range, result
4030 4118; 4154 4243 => 1.08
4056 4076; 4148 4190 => 1.12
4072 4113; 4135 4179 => 1.12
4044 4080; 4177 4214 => 1.14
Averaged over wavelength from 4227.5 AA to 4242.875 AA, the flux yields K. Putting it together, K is 12.3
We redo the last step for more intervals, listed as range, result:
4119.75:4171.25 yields 13.7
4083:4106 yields 12.7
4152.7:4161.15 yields 13.2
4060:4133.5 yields 12.9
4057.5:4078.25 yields 12.4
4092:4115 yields 12.2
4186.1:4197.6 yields 12.9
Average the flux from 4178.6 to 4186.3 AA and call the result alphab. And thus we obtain 13.2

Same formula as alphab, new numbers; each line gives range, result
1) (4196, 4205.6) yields 12.6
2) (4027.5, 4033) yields 12.6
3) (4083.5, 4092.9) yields 14.2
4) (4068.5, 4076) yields 12.4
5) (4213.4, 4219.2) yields 12.7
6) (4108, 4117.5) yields 13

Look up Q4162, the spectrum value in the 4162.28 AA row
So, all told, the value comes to 14.12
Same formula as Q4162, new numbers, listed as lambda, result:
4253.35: 12.4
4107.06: 12.69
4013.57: 12.5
